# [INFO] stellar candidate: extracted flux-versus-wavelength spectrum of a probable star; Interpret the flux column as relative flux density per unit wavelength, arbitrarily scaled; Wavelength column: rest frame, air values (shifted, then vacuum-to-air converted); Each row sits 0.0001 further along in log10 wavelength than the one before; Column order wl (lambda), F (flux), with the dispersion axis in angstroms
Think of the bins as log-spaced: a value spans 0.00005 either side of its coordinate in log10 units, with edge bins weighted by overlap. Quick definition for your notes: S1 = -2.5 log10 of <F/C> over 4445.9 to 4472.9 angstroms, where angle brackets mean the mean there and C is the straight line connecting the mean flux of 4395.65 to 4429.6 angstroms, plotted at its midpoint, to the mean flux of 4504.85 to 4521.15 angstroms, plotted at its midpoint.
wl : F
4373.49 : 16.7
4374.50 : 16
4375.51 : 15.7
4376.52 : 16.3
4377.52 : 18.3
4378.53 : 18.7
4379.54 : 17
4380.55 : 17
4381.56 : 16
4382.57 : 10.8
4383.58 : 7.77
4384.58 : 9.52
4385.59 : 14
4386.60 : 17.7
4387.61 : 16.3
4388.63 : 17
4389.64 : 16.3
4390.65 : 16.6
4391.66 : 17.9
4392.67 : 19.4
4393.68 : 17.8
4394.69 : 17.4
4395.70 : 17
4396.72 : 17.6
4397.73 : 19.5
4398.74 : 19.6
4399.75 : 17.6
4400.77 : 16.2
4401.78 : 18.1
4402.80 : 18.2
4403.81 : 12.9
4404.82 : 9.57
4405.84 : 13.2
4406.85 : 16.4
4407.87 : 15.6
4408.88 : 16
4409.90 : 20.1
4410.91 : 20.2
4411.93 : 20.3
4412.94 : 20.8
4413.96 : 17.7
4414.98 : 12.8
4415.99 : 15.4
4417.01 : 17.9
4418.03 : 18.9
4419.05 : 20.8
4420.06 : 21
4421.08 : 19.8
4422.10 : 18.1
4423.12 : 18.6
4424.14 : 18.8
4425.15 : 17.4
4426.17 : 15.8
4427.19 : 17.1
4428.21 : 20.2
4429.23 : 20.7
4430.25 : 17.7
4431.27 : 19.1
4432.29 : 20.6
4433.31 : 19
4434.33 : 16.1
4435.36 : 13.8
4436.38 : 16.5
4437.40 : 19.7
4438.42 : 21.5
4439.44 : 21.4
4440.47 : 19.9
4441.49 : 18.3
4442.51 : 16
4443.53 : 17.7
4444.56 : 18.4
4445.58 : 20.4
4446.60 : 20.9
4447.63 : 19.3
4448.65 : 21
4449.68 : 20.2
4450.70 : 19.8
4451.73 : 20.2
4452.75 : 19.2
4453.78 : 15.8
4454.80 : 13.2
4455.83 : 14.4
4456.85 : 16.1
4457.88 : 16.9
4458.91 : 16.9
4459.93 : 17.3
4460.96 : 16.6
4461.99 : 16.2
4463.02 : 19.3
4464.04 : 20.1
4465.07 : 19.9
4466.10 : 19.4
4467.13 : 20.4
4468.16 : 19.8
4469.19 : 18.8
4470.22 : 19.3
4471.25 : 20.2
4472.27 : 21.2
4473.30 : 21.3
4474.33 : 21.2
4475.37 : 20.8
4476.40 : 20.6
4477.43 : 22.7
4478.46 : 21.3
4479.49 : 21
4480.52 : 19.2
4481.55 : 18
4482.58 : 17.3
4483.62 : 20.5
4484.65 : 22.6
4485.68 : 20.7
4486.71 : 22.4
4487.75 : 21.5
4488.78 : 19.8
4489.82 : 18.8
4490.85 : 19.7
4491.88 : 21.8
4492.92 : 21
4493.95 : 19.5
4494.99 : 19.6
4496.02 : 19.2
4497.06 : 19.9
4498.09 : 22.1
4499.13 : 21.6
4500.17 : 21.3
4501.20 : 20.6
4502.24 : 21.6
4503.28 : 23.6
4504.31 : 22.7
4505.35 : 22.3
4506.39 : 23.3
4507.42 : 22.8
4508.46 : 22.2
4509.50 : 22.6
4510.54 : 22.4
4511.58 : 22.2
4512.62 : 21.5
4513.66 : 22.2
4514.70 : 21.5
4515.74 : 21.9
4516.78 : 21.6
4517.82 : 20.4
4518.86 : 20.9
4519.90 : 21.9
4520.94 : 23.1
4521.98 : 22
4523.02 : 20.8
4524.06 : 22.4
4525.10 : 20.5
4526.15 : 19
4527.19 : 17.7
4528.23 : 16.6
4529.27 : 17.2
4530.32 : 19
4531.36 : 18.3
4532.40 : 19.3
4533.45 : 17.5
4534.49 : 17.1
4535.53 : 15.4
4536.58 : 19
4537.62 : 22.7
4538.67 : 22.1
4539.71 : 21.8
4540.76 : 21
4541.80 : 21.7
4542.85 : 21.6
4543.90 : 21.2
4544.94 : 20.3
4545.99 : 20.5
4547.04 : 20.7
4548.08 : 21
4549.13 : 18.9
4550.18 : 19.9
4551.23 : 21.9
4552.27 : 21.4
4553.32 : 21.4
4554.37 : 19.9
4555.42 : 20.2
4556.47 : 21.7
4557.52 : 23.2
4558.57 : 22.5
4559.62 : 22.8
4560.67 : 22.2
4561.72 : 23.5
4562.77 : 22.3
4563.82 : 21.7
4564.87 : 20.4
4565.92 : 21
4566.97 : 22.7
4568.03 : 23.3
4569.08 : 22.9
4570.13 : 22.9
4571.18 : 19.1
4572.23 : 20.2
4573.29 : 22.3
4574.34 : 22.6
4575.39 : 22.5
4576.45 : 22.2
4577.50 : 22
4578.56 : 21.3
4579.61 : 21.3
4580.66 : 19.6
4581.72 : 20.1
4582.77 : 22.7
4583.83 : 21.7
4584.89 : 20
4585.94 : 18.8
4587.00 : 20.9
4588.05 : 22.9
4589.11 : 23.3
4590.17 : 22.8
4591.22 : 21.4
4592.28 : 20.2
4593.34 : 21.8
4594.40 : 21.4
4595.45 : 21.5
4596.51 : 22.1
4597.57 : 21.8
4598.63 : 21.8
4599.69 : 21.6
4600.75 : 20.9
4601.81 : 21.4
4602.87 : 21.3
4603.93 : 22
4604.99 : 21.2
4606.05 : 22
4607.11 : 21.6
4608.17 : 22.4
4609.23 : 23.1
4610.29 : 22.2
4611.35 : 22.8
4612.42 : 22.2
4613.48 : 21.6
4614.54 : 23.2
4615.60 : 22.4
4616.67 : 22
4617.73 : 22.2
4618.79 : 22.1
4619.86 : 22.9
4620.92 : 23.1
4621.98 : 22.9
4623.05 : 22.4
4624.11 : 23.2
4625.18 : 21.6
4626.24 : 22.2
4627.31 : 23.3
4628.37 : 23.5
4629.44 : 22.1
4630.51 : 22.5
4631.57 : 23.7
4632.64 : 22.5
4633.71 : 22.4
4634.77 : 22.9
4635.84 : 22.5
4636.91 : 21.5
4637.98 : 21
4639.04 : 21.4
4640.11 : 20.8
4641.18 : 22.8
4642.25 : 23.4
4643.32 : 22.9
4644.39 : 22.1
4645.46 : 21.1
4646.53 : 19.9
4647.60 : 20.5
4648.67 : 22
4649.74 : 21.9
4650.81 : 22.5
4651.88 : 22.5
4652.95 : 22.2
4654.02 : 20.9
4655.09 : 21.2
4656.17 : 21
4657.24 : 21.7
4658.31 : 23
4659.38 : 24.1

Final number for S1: 0.06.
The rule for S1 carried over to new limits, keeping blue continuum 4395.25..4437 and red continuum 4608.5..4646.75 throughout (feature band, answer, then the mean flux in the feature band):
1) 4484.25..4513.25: -0.10 mag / 21.4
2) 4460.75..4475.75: -0.05 mag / 19.7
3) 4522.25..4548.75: 0.03 mag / 19.8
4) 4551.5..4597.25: -0.02 mag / 21.6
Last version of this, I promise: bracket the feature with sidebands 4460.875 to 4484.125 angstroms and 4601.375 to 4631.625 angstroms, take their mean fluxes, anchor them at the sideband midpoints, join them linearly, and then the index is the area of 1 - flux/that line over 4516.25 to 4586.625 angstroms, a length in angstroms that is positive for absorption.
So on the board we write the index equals 1.2 angstroms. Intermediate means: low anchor 19.8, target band 20.9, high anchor 22.4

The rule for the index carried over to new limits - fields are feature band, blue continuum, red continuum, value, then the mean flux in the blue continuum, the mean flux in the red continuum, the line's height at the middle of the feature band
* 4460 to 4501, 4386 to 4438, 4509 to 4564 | -1.6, 17.6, 20.8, 19.4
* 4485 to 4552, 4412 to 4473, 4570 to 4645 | -2.2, 18.5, 22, 20.1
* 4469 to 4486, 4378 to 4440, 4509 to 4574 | -1.1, 17.3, 20.9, 19.2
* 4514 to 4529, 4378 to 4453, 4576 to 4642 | -0.5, 17.6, 22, 20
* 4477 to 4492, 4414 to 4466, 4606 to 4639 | -0.9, 18.3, 22.4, 19.3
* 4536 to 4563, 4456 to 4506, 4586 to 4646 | -0.3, 20.1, 22.1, 21.1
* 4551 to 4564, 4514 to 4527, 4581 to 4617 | -0.3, 21.3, 21.7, 21.5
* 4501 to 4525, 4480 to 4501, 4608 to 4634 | -1.5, 20.3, 22.6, 20.7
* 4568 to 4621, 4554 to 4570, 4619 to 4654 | 0.9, 22.1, 22.2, 22.1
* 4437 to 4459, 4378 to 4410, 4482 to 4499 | -0.1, 16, 20.4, 18.5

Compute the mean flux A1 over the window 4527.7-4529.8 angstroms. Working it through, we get 16.9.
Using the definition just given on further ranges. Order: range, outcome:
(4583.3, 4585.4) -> 20.8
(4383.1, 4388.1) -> 13.1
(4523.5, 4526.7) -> 20.6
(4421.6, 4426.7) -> 17.8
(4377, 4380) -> 18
